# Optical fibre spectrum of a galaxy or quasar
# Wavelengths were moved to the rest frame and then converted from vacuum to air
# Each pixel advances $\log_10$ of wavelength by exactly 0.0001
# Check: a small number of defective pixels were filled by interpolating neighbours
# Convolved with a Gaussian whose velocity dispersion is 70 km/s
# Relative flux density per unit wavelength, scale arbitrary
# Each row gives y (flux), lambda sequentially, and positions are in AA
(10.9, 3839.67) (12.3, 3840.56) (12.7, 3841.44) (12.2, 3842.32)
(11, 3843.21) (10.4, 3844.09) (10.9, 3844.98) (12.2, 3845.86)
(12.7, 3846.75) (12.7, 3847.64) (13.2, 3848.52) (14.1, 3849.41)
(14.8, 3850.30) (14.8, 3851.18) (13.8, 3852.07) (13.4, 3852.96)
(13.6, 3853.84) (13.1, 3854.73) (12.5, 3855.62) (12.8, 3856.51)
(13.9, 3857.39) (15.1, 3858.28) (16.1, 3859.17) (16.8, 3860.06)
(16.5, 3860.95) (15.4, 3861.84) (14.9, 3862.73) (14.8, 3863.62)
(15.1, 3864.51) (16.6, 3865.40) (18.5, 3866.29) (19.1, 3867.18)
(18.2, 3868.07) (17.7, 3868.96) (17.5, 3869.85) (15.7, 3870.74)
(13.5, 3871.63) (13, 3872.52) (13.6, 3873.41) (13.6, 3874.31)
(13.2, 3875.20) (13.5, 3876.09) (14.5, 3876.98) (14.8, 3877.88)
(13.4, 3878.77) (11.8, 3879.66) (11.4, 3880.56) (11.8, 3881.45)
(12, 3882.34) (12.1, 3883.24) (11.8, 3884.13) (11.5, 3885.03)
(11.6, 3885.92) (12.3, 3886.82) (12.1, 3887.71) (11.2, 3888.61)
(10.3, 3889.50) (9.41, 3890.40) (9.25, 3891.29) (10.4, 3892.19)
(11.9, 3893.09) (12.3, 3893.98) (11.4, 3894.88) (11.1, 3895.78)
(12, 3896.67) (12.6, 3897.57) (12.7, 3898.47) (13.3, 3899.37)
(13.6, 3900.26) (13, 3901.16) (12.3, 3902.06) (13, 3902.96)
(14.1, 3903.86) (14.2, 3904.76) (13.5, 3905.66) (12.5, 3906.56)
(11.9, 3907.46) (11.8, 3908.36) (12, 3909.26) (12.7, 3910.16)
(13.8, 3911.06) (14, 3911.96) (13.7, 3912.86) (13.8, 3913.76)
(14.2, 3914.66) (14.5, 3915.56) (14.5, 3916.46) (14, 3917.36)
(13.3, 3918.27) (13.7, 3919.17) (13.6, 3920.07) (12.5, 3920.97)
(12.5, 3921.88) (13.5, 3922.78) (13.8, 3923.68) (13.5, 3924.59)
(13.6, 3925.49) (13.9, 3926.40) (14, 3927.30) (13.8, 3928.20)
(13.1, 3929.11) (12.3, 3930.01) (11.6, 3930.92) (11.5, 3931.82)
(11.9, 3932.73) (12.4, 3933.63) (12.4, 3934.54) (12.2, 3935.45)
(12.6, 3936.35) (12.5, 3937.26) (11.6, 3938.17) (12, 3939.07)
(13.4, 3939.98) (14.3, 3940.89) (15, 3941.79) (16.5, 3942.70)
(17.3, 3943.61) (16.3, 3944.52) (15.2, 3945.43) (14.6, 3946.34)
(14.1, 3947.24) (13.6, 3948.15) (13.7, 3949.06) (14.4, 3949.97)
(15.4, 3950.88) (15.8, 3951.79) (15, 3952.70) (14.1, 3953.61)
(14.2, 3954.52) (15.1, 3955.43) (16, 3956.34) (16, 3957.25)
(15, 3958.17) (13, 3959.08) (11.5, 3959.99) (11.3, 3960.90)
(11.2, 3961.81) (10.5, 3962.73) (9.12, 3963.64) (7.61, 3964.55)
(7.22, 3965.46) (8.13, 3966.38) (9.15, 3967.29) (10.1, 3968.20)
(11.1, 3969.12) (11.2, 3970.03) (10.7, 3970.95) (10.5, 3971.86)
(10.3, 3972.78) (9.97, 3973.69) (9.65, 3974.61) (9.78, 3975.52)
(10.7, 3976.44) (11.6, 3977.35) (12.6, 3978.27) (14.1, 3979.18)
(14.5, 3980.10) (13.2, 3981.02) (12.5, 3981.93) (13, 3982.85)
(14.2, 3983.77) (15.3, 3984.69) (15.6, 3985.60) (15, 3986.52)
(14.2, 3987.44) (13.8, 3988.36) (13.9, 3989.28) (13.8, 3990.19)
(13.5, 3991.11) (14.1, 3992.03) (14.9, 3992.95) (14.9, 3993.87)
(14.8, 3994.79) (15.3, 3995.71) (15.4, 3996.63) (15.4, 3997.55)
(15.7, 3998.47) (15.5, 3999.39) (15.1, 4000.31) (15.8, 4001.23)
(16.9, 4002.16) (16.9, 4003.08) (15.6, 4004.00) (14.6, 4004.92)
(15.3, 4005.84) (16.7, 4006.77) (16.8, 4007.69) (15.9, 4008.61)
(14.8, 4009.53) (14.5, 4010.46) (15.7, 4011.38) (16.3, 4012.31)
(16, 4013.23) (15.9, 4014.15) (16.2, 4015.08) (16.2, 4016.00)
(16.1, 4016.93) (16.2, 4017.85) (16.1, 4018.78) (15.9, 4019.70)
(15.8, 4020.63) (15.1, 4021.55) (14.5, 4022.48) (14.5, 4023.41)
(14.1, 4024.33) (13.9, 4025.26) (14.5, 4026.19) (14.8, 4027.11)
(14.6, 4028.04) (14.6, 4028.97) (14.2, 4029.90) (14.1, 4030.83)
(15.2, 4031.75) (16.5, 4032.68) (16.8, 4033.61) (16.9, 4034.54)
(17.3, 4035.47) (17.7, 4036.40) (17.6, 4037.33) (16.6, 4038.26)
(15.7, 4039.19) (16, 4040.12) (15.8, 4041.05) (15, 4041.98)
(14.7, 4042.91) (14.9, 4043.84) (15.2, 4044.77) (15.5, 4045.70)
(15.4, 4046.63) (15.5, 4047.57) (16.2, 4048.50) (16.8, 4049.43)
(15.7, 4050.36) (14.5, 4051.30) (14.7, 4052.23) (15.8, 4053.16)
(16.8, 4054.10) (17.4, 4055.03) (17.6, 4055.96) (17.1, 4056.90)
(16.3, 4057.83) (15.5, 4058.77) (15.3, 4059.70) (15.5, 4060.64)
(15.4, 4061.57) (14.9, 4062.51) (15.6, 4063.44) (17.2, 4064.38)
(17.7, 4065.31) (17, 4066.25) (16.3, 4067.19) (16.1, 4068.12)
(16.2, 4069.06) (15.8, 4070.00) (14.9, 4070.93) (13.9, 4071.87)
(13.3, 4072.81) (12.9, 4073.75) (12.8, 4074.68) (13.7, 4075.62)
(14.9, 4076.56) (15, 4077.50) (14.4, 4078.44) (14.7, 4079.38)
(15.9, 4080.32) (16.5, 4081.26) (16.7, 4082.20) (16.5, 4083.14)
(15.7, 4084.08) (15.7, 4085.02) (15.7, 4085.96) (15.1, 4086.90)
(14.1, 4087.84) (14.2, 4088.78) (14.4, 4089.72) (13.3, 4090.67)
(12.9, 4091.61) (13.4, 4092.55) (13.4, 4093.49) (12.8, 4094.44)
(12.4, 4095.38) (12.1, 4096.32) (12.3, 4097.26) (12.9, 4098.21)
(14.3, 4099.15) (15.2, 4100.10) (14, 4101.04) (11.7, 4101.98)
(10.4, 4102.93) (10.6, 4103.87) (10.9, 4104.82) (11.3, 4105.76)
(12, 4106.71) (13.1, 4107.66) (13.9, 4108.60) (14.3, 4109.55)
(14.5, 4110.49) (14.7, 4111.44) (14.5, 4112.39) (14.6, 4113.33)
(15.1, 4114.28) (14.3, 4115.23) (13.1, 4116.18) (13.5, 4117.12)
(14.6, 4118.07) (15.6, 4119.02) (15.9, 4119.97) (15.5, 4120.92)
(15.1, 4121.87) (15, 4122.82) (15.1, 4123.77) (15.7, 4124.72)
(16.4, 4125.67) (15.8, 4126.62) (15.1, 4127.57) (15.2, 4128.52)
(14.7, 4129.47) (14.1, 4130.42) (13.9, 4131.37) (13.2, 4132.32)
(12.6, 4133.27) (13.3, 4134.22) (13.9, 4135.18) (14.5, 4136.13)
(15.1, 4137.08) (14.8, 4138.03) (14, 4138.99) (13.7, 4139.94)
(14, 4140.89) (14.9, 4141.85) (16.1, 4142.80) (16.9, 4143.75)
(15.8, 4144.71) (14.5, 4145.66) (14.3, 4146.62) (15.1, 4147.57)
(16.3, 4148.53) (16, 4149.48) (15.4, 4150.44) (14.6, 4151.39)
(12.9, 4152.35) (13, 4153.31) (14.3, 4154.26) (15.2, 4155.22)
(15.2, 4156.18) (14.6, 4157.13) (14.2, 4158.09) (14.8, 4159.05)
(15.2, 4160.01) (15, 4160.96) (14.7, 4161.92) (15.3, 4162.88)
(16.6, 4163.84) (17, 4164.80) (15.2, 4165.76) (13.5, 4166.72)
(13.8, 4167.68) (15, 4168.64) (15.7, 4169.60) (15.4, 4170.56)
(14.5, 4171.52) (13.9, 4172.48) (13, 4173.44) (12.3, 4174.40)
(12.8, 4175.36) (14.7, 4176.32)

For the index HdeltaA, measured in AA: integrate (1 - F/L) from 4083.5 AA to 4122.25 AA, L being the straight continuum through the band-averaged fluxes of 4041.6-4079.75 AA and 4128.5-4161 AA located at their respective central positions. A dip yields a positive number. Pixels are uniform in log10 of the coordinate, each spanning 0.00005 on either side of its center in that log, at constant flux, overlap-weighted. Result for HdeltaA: 3.3 AA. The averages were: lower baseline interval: 15.5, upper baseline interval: 14.6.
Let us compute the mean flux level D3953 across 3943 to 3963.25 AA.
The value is 14.2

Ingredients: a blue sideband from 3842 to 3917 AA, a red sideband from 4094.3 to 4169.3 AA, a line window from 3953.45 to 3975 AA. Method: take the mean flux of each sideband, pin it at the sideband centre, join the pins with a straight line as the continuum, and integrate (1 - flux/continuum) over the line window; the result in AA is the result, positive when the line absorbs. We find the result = 3.7 AA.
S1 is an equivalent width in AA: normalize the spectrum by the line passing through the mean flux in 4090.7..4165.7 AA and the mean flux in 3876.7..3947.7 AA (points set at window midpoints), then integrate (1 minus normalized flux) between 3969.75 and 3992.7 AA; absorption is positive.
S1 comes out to 1.05 AA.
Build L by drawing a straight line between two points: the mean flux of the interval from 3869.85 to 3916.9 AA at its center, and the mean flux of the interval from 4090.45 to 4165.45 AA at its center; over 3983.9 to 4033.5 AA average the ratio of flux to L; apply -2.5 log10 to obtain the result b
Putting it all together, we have -0.13 mag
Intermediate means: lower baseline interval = 12.7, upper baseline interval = 14.3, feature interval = 15.2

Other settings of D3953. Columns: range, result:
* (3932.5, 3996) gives 13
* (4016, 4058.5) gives 15.7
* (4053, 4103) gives 14.9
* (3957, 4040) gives 14.1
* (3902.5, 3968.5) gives 13.2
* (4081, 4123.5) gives 13.9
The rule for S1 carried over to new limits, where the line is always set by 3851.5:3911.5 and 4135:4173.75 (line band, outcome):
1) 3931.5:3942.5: 0.8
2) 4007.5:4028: -1.9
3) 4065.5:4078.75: -0.4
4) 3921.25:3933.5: 0.6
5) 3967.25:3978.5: 2.7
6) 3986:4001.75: -0.9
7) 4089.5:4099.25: 1.0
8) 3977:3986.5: 0.1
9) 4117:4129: -0.5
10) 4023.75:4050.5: -2.5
